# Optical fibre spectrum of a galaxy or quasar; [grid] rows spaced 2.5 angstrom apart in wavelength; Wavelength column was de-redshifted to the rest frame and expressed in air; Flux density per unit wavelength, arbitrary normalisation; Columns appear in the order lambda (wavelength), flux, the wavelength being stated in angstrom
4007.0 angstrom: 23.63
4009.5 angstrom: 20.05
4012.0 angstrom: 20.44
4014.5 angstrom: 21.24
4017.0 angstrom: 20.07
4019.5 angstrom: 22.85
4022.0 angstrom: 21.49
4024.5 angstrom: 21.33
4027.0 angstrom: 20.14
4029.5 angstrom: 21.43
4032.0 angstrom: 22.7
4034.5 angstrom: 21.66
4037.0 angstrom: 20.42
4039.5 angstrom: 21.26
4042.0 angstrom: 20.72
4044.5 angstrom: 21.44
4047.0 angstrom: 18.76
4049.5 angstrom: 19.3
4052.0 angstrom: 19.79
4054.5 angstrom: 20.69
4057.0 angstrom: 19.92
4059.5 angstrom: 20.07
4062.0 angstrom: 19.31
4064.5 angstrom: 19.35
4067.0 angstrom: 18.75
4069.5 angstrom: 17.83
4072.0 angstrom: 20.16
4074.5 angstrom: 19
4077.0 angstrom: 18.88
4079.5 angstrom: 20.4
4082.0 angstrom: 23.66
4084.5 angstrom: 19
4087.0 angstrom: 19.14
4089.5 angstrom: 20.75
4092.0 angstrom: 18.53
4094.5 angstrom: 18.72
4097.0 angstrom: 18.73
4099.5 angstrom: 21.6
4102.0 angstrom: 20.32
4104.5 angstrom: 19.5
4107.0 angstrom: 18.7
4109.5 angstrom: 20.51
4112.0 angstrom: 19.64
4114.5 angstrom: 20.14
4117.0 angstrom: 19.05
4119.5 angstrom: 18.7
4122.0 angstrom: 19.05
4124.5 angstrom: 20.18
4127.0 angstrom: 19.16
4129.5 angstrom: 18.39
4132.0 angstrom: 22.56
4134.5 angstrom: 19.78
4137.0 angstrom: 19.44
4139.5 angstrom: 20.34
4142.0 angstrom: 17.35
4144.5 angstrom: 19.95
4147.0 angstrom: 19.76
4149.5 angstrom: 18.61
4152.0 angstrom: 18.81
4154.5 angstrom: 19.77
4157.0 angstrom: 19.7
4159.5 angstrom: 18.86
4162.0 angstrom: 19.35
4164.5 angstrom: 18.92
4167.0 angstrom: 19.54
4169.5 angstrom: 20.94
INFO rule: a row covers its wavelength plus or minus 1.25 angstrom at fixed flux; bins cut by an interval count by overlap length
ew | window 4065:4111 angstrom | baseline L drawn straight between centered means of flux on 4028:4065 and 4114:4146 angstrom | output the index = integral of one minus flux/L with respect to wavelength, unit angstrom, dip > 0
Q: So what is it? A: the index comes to 0.77 angstrom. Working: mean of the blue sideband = 20.5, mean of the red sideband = 19.5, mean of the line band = 19.7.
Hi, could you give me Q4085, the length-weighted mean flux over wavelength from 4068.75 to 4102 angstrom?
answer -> 19.8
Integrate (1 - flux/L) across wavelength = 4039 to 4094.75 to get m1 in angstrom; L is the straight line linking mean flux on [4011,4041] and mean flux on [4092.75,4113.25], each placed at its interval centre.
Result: 1.7 angstrom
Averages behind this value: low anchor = 21.3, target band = 19.8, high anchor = 19.7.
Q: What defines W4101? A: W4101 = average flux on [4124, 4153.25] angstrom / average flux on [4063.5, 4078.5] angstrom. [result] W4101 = 1.03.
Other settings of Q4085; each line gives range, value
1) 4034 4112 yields 19.9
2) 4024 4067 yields 20.4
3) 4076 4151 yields 19.7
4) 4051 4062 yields 20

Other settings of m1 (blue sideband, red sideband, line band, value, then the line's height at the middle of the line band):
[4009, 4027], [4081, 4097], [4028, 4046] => -0.5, 20.7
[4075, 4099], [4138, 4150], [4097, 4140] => -0.7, 19.5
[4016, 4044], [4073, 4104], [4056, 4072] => 0.9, 20.5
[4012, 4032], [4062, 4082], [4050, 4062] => 0.0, 20.1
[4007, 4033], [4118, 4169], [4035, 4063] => 0.9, 20.8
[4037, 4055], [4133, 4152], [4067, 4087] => 0.2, 20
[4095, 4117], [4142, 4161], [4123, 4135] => -0.3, 19.5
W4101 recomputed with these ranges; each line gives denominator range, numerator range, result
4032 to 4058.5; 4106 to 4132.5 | 0.95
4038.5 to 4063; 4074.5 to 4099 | 0.98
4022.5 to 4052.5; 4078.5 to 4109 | 0.96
